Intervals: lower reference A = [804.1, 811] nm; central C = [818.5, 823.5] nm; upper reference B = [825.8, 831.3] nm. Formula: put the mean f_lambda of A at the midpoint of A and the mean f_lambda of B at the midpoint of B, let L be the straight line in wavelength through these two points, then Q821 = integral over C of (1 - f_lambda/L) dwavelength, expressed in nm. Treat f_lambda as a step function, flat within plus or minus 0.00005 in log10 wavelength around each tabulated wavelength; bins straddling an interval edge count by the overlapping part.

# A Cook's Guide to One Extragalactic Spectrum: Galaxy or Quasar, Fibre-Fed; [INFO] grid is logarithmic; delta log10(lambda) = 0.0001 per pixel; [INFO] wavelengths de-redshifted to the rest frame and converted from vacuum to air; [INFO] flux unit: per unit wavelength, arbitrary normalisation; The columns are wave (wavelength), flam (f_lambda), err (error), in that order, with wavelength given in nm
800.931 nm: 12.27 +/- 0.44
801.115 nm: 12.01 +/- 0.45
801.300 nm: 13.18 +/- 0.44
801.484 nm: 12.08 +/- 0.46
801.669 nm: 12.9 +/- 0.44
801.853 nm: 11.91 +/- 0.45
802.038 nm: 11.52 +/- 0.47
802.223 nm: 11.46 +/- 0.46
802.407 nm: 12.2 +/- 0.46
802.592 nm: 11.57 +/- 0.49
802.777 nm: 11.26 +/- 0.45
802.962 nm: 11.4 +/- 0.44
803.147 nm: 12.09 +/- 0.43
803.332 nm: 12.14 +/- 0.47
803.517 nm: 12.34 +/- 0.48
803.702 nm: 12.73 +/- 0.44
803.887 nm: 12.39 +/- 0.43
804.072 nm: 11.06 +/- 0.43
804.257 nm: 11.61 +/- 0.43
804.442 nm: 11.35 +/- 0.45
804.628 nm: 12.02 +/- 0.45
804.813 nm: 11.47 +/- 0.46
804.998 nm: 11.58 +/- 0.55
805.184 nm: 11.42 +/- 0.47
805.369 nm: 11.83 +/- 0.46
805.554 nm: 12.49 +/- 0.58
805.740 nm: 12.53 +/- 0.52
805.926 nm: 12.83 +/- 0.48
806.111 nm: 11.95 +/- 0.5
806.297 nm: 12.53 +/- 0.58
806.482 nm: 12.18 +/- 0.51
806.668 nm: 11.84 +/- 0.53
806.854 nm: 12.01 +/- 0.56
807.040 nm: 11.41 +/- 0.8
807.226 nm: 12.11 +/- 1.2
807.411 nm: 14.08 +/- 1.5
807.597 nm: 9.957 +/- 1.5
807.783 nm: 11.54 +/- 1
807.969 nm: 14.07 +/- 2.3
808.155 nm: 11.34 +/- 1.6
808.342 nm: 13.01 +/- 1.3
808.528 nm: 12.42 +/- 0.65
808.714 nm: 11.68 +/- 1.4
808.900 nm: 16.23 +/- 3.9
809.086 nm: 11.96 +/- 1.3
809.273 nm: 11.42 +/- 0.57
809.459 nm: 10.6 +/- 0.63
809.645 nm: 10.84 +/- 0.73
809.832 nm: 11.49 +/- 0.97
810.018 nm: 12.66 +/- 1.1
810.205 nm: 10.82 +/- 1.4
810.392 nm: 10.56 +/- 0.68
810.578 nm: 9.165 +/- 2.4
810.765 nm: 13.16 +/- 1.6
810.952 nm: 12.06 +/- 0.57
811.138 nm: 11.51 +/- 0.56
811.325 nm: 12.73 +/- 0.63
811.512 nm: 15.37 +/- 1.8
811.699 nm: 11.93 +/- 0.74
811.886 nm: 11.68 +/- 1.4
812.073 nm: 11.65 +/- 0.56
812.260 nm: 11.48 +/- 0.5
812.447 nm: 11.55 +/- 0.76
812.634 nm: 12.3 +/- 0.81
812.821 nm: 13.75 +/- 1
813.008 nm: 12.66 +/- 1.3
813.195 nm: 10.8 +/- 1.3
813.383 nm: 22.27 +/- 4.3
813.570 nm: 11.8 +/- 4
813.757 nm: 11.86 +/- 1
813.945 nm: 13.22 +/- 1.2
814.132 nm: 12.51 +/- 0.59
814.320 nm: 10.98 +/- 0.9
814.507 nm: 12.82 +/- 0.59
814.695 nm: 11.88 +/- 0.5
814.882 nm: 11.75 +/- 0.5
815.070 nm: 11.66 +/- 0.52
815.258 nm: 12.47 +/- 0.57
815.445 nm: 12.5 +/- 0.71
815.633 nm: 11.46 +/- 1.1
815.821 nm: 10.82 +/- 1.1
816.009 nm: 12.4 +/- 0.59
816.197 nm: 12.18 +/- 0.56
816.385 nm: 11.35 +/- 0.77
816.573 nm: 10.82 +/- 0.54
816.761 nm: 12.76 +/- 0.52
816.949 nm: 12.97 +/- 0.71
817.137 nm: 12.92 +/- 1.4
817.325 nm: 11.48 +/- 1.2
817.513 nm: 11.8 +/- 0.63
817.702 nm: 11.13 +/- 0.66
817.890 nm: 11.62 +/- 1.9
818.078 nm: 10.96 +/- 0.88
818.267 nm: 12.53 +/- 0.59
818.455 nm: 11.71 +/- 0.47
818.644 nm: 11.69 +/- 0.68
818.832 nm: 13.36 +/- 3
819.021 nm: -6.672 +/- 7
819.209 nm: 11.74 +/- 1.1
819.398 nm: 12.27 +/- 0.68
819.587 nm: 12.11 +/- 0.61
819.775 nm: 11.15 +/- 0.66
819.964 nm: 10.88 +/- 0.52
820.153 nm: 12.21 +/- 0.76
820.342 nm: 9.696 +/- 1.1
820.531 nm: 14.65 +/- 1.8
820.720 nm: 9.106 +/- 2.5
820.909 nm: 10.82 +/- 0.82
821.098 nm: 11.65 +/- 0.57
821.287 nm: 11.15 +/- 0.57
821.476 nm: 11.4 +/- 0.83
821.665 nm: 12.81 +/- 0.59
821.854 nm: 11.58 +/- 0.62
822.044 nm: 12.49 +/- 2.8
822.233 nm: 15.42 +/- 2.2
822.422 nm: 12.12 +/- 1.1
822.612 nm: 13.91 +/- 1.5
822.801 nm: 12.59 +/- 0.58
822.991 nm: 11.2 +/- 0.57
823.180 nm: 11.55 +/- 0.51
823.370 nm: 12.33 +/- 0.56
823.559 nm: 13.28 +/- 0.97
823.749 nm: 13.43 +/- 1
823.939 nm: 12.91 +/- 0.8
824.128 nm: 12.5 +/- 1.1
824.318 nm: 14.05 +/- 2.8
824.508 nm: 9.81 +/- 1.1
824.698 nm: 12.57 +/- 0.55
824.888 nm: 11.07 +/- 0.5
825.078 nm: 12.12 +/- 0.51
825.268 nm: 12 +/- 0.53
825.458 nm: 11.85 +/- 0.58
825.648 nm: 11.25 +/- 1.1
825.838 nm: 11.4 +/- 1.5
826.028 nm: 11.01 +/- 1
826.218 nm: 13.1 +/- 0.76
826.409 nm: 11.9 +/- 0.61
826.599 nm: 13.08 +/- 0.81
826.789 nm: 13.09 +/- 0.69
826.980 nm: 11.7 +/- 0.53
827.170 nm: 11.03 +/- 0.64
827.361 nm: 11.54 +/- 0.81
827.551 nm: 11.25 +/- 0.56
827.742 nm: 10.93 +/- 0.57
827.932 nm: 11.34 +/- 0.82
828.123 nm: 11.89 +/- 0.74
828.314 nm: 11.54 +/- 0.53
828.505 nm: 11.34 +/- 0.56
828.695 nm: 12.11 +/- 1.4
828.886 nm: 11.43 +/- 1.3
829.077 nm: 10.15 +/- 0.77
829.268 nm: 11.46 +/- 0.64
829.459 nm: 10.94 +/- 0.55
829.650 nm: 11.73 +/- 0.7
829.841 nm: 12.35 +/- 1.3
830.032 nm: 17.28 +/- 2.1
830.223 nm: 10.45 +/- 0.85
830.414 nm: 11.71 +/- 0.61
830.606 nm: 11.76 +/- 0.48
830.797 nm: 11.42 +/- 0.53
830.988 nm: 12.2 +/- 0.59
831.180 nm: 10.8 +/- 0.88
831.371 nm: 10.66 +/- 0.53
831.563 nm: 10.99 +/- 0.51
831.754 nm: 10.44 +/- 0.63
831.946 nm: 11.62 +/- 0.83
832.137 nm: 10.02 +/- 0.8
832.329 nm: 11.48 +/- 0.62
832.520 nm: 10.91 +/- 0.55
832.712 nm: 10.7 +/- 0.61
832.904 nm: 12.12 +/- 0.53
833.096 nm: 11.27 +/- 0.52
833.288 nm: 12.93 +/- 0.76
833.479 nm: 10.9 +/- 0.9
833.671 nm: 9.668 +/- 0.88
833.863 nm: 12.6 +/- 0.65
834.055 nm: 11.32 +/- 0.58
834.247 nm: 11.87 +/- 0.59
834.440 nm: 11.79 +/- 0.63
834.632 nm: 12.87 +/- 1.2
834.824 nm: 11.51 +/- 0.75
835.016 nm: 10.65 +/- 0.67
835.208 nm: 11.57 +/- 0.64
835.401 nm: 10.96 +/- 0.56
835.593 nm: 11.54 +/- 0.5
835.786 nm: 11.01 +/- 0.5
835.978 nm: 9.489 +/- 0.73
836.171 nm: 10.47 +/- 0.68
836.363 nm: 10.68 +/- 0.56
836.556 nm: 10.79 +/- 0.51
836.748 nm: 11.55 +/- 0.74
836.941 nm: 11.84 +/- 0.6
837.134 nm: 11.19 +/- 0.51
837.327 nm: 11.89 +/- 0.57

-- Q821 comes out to 0.23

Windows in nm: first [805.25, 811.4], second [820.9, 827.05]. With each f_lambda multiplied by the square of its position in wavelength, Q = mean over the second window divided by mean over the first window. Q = 1.06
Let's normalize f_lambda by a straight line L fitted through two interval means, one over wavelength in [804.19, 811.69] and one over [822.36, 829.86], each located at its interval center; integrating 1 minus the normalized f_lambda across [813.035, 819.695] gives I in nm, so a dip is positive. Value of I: 0.149 nm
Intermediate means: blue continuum 12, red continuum 11.9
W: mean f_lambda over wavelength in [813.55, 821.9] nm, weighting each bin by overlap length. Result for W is 11.4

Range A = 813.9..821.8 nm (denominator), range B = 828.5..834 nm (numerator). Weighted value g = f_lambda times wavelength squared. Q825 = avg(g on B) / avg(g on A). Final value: 1.04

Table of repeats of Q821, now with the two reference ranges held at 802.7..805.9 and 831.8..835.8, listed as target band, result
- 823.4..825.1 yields -0.13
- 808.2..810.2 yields -0.06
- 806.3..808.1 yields -0.05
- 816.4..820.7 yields 0.22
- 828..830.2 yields -0.09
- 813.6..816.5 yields -0.07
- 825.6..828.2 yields -0.06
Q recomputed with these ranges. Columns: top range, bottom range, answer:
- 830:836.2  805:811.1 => 1.01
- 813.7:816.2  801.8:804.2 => 1.05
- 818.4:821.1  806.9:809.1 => 0.85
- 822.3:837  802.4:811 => 1.03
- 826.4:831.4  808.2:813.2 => 1.02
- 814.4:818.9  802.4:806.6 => 1.03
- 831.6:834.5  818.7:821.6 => 1.12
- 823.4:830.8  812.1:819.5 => 1.04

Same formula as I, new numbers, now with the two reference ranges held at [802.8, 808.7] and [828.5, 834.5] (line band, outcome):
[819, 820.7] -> 0.19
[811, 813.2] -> -0.08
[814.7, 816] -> 0.00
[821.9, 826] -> -0.24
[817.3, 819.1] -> 0.27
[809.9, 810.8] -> 0.06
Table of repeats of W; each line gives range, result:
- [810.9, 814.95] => 12.7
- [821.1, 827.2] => 12.2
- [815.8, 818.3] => 11.8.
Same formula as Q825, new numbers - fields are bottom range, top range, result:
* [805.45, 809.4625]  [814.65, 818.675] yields 0.98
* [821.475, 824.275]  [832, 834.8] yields 0.93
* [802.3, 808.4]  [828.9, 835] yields 1.03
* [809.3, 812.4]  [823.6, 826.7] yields 1.07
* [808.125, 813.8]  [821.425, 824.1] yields 1.05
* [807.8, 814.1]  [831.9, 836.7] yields 0.96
